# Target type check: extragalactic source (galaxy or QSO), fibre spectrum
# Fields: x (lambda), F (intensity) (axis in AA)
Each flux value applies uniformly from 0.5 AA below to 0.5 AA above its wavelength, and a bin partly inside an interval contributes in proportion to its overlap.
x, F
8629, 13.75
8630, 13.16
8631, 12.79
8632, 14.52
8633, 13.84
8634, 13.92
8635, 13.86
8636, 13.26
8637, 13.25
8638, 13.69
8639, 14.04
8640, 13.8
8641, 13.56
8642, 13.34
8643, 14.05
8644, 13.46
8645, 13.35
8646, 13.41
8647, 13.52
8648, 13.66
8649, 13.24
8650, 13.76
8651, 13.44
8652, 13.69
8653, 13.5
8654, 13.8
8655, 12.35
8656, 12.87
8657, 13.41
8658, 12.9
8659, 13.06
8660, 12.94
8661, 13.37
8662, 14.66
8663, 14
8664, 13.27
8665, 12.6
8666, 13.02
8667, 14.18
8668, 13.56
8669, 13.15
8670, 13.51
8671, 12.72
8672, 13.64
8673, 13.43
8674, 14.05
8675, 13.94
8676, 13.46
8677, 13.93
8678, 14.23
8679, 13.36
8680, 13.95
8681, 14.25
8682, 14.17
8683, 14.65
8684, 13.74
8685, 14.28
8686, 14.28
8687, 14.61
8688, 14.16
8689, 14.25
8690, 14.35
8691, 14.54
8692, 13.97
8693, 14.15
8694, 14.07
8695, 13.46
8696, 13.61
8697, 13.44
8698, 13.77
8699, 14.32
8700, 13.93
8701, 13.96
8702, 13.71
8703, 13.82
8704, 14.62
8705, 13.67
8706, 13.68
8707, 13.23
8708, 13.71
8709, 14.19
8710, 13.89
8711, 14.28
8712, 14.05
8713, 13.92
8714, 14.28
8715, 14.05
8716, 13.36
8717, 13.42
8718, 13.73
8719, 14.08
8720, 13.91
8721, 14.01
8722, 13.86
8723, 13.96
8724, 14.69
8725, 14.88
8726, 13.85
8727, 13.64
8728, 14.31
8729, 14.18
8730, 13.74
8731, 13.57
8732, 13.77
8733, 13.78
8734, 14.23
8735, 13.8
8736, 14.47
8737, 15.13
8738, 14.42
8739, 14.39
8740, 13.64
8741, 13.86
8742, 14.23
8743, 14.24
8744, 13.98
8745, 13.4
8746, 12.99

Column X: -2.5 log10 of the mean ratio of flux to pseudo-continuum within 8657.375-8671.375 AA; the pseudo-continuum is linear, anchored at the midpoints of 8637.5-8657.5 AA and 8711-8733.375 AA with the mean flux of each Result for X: 0.02 mag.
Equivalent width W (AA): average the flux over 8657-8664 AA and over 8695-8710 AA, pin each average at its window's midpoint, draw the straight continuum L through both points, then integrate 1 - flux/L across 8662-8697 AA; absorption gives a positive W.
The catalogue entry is -0.6 AA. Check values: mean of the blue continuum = 13.5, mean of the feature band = 13.8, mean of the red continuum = 13.8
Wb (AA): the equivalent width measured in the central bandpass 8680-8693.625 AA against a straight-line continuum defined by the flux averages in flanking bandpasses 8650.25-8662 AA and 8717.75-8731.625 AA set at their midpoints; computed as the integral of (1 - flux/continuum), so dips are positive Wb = -0.6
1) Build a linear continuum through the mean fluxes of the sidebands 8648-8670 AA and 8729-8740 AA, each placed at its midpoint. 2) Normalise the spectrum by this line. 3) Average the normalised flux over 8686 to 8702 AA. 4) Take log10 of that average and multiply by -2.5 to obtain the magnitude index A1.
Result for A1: -0.02 mag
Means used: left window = 13.4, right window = 14.1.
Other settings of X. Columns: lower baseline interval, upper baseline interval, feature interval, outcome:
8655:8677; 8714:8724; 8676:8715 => -0.03 mag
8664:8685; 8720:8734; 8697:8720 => 0.00 mag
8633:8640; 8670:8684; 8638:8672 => 0.02 mag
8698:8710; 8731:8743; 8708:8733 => 0.00 mag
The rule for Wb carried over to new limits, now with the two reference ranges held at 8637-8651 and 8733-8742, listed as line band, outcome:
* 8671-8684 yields -0.05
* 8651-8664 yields 0.29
